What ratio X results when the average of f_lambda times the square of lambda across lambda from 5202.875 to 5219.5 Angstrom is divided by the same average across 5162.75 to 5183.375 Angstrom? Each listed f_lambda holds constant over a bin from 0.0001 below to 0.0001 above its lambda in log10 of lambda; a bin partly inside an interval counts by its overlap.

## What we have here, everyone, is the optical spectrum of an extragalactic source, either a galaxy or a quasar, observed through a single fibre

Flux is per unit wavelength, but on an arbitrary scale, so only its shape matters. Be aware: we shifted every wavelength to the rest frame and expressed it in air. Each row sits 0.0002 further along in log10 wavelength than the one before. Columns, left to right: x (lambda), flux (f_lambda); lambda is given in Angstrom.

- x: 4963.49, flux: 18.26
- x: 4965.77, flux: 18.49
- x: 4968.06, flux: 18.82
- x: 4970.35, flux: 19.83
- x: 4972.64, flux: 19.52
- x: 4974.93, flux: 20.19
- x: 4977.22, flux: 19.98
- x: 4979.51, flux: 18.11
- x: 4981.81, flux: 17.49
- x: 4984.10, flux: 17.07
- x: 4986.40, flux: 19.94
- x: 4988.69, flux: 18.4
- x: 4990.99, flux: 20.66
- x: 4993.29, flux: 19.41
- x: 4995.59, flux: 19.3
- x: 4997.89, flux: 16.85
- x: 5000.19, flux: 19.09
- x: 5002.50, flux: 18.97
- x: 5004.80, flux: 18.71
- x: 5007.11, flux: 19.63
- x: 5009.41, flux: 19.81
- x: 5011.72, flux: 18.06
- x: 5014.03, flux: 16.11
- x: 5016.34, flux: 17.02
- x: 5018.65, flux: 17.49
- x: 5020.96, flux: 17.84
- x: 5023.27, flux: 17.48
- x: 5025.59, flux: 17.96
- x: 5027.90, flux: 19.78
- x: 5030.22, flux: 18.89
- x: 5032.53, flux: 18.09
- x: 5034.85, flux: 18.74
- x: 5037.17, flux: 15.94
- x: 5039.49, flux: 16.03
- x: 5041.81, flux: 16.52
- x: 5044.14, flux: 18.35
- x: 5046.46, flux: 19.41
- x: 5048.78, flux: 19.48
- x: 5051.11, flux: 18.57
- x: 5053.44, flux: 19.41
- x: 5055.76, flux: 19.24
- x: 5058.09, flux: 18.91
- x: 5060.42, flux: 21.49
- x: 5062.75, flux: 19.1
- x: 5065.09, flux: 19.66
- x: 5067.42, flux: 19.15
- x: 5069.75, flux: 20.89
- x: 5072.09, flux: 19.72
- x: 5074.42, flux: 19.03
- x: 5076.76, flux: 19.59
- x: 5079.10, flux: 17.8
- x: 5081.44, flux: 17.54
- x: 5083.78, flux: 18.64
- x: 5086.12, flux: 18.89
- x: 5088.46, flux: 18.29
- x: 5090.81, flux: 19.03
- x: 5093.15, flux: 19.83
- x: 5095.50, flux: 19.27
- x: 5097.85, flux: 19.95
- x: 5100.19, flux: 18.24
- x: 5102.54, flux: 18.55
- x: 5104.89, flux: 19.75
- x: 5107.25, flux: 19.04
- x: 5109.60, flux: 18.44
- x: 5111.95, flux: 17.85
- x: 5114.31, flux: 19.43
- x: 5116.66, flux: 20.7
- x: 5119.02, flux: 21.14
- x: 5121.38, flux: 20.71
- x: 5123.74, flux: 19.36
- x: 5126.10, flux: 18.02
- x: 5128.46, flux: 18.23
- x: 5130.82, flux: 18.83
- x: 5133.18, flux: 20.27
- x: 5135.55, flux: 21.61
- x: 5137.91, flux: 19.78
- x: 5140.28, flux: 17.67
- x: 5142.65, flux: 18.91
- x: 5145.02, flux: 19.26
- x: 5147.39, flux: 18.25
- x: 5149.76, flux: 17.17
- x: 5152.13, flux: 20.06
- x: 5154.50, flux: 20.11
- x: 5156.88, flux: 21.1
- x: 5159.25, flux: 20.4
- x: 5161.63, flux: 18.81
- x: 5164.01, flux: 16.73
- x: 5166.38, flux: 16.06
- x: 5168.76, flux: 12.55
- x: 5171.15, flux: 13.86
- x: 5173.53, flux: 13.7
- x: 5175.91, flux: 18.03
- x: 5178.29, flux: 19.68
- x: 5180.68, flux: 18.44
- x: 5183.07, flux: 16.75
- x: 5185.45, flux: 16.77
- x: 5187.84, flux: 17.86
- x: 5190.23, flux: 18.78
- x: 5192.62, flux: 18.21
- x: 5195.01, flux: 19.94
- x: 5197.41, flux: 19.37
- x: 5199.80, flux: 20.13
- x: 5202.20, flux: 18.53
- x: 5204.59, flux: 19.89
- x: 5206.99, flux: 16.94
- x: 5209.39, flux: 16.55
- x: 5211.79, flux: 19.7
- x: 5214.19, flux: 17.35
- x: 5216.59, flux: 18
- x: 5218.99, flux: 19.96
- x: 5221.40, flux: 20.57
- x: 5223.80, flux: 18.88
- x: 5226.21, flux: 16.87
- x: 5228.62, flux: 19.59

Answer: 1.1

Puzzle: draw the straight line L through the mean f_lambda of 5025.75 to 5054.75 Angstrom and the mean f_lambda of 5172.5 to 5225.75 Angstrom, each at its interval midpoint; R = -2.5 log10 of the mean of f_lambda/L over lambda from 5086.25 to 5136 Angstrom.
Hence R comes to -0.06 mag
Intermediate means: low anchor 18.3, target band 19.3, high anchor 18.4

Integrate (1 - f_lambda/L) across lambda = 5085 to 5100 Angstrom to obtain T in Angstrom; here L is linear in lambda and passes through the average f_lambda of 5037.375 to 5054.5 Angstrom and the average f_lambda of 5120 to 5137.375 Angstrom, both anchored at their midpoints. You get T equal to -0.2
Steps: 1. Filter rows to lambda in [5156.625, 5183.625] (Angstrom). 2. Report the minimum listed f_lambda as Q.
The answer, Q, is 12.55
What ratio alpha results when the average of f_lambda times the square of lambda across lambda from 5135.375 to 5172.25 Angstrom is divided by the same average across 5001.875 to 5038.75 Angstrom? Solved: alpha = 1.1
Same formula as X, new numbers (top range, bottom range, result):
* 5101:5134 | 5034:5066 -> 1.06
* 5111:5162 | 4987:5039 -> 1.11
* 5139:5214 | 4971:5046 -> 1.05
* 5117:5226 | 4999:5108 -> 1.04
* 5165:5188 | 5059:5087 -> 0.88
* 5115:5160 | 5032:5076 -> 1.07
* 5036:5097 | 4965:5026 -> 1.04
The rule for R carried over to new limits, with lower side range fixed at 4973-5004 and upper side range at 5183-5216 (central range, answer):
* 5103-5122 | -0.05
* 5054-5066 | -0.05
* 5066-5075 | -0.06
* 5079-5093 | 0.01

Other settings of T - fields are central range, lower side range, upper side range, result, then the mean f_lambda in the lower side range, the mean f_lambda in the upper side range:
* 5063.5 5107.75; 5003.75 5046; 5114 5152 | -0.9 Angstrom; 17.9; 19.4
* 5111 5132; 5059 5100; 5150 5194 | -1.0 Angstrom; 19.3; 17.7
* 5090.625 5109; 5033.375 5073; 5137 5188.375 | -0.8 Angstrom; 18.8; 17.8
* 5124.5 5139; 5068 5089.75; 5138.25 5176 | -1.1 Angstrom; 18.9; 17.7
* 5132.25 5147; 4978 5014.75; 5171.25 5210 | -1.1 Angstrom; 18.6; 18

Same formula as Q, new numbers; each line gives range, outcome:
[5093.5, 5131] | 17.85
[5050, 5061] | 18.57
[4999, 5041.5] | 15.94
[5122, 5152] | 17.17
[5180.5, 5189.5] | 16.75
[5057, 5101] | 17.54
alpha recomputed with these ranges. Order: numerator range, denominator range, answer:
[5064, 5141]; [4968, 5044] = 1.09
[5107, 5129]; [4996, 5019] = 1.11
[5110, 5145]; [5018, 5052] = 1.12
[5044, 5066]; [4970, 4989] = 1.06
